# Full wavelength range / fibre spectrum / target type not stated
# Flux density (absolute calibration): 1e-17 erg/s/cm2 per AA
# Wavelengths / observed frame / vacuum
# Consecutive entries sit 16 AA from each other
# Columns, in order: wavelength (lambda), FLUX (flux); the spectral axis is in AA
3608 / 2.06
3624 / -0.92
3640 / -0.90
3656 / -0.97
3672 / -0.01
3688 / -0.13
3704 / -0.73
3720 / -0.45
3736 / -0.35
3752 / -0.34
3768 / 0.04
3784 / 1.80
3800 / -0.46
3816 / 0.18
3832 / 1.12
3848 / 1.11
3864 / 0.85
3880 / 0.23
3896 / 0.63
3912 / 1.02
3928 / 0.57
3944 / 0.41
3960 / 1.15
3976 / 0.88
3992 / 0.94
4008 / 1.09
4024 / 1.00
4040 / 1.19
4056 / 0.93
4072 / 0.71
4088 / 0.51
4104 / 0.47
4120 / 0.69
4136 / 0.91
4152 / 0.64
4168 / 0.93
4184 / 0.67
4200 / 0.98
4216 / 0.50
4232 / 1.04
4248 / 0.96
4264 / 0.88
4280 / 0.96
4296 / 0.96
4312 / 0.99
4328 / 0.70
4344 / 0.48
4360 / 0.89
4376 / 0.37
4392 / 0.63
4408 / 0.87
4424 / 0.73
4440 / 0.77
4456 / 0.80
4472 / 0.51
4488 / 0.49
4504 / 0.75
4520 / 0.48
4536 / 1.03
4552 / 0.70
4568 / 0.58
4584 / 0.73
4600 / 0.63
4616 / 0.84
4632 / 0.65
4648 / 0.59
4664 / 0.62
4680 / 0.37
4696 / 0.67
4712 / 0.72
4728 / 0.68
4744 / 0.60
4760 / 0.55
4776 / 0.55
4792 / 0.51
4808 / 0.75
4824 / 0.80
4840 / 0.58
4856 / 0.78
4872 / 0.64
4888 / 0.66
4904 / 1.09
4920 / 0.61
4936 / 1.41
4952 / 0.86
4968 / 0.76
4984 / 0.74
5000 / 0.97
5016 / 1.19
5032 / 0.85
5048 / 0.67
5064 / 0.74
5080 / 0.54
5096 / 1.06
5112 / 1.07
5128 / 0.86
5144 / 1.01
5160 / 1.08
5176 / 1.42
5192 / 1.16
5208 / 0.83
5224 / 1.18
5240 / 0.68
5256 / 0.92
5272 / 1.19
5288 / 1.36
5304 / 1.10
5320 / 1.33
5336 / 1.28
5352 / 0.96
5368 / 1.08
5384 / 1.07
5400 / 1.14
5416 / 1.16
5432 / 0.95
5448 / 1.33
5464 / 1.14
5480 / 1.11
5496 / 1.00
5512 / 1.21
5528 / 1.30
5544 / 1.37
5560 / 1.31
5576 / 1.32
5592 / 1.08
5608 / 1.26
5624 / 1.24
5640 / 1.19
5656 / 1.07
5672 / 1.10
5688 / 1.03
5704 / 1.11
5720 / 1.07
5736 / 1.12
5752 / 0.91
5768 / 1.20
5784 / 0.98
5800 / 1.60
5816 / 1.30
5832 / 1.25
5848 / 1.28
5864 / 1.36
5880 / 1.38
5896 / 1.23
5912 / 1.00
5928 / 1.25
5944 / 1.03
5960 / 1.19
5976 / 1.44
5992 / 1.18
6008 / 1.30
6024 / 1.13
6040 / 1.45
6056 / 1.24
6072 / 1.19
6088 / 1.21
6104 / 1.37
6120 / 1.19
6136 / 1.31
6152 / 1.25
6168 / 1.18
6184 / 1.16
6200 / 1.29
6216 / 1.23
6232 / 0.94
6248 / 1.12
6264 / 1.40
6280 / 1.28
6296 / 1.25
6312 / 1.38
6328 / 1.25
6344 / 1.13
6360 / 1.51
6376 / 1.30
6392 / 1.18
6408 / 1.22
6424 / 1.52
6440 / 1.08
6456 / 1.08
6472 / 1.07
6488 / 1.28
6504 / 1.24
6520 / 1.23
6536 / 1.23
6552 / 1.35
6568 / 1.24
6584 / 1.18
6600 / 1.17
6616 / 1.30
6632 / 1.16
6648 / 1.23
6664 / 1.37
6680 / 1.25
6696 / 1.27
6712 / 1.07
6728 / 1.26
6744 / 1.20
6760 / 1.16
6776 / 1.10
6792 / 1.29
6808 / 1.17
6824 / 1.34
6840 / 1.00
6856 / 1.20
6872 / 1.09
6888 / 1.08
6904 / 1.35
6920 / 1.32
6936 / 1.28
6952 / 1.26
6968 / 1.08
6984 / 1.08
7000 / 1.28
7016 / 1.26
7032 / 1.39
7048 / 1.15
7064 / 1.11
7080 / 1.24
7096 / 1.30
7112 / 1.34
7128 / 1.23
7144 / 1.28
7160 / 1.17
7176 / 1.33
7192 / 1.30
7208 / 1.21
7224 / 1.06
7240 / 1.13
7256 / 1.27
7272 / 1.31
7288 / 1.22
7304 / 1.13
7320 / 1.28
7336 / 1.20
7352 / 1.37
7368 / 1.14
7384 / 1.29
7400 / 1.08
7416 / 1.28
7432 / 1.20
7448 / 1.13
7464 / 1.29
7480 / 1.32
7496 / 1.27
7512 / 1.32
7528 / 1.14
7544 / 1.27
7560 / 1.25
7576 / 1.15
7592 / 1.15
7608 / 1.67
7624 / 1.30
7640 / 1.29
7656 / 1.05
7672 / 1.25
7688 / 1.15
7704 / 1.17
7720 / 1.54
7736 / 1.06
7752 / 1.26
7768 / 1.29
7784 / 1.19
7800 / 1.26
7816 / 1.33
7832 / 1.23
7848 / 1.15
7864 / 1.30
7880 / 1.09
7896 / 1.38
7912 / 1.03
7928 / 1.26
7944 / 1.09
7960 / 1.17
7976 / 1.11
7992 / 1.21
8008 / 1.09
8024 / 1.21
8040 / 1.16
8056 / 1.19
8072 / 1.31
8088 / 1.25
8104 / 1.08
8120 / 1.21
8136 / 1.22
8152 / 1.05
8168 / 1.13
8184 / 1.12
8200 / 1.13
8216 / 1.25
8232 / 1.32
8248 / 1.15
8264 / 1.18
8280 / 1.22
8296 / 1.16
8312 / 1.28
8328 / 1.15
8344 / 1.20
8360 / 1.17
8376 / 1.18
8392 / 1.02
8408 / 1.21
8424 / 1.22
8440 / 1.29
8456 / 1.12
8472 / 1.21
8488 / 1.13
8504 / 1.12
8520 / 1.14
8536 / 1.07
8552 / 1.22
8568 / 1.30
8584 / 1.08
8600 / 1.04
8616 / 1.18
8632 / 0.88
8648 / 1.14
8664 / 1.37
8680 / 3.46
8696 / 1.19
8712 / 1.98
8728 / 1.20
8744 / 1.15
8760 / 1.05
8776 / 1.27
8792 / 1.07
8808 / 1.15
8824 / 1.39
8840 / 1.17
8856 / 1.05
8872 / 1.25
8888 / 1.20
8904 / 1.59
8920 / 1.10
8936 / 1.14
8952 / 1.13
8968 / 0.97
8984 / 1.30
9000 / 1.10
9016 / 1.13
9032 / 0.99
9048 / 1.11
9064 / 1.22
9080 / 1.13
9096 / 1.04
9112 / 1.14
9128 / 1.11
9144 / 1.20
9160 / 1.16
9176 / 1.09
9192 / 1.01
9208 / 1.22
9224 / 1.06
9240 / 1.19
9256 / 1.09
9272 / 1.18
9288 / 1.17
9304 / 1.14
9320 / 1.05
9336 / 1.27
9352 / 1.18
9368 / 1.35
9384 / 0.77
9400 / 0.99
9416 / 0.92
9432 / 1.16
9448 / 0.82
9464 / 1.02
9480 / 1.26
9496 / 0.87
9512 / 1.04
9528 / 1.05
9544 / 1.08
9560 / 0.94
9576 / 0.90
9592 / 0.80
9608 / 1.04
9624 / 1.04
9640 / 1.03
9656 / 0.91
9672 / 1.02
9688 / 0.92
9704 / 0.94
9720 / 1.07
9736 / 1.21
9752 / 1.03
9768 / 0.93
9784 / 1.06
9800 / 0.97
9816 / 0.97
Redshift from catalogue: 0.322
